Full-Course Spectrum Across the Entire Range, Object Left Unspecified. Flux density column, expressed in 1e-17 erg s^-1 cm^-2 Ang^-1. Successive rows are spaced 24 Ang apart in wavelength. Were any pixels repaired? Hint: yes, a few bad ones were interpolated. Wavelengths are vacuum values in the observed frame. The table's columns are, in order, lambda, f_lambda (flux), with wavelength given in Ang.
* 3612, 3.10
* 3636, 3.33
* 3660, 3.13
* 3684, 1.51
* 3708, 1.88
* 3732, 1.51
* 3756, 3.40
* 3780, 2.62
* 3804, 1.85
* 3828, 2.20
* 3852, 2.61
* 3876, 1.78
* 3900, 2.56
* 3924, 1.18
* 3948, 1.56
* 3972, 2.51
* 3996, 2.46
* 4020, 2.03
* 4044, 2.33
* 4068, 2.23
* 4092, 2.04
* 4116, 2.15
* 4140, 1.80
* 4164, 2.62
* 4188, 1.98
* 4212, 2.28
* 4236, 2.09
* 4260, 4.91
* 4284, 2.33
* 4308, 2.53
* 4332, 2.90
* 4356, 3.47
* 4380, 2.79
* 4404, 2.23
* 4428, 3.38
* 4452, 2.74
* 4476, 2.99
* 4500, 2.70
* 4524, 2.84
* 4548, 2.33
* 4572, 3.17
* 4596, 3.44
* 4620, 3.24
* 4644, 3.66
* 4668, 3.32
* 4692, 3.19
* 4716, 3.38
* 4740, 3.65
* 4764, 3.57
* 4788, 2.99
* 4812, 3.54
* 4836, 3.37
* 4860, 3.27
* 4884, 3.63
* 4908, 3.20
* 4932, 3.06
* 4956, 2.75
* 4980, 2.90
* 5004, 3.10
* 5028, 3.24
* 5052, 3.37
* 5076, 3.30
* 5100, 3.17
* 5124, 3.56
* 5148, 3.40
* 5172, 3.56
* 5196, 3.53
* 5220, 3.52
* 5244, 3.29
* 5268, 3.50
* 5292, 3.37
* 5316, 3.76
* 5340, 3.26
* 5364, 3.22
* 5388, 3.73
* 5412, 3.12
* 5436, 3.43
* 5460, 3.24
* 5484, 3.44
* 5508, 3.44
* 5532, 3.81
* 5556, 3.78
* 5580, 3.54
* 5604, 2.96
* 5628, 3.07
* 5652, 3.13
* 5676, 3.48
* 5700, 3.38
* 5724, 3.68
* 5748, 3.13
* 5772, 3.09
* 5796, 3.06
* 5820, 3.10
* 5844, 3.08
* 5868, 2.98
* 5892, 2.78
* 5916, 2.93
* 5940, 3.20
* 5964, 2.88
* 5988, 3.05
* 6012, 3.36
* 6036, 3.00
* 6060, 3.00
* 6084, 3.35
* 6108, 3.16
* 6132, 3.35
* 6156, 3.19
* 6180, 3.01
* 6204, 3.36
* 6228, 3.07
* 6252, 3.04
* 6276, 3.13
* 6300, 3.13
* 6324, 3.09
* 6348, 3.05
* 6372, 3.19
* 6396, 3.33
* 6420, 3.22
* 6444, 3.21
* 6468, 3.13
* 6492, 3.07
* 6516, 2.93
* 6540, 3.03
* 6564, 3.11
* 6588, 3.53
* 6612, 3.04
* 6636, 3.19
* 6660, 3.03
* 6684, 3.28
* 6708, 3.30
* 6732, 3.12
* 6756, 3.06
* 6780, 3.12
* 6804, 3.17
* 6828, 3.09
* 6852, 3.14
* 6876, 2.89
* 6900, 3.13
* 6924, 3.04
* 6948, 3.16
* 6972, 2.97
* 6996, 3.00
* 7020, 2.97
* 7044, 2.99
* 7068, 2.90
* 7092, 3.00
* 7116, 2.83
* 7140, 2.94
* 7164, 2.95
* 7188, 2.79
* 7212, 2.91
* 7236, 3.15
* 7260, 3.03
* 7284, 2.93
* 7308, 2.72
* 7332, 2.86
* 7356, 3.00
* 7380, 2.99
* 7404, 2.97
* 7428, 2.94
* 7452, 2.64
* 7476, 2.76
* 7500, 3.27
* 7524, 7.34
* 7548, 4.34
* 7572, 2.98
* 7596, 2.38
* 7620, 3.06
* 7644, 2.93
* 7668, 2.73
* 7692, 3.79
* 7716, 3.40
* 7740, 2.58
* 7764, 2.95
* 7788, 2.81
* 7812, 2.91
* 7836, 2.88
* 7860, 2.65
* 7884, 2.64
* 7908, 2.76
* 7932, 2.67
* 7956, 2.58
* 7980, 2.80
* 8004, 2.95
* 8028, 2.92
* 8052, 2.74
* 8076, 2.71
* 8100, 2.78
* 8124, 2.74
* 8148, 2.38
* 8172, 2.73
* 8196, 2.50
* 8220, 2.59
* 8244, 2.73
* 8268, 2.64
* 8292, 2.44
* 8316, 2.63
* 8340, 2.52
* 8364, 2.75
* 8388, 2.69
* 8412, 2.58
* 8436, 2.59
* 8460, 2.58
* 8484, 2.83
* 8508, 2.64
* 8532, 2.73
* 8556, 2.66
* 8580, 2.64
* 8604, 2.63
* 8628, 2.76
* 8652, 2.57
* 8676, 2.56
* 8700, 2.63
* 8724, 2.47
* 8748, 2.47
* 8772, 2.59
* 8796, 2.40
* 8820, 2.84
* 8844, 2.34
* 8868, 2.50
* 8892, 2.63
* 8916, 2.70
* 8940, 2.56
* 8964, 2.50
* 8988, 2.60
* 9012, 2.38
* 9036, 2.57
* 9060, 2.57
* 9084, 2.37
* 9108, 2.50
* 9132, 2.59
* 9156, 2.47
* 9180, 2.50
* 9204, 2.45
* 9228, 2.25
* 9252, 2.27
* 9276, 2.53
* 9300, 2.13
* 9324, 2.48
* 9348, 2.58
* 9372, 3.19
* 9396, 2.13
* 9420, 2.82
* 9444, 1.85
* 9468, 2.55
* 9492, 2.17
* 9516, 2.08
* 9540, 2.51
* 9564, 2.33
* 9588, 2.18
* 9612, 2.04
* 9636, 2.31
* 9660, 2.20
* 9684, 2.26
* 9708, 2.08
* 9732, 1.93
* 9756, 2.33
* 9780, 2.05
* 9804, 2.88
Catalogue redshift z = 0.145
